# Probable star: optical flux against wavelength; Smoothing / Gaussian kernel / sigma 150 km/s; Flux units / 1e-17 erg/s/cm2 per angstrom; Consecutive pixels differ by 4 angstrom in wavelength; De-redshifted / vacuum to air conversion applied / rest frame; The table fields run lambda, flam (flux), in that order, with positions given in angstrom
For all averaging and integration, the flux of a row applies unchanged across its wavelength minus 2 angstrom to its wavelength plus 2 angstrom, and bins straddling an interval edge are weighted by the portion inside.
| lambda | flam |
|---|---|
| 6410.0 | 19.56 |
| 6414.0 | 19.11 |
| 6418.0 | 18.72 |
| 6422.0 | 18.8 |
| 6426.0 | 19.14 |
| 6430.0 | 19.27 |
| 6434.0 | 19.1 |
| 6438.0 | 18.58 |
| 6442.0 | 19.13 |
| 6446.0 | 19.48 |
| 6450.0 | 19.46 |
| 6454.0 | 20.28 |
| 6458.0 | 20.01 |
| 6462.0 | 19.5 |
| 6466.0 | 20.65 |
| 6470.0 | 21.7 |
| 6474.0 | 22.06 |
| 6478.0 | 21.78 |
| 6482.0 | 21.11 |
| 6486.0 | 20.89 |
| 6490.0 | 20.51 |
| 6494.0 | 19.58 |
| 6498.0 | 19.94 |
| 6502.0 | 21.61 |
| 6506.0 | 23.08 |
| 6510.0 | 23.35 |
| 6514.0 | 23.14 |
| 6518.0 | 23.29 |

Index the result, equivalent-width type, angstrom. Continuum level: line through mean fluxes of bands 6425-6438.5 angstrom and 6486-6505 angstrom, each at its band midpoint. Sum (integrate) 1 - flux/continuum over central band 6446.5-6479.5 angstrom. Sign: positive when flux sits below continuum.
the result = -1.3 angstrom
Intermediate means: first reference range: 19.1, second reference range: 20.6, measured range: 20.6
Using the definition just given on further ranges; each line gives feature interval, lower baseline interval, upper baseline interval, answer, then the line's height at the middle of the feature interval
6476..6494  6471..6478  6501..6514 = 1.1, 22.2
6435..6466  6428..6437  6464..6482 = 1.0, 20.2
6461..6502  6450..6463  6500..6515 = 0.8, 21.3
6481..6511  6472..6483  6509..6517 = 1.8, 22.5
